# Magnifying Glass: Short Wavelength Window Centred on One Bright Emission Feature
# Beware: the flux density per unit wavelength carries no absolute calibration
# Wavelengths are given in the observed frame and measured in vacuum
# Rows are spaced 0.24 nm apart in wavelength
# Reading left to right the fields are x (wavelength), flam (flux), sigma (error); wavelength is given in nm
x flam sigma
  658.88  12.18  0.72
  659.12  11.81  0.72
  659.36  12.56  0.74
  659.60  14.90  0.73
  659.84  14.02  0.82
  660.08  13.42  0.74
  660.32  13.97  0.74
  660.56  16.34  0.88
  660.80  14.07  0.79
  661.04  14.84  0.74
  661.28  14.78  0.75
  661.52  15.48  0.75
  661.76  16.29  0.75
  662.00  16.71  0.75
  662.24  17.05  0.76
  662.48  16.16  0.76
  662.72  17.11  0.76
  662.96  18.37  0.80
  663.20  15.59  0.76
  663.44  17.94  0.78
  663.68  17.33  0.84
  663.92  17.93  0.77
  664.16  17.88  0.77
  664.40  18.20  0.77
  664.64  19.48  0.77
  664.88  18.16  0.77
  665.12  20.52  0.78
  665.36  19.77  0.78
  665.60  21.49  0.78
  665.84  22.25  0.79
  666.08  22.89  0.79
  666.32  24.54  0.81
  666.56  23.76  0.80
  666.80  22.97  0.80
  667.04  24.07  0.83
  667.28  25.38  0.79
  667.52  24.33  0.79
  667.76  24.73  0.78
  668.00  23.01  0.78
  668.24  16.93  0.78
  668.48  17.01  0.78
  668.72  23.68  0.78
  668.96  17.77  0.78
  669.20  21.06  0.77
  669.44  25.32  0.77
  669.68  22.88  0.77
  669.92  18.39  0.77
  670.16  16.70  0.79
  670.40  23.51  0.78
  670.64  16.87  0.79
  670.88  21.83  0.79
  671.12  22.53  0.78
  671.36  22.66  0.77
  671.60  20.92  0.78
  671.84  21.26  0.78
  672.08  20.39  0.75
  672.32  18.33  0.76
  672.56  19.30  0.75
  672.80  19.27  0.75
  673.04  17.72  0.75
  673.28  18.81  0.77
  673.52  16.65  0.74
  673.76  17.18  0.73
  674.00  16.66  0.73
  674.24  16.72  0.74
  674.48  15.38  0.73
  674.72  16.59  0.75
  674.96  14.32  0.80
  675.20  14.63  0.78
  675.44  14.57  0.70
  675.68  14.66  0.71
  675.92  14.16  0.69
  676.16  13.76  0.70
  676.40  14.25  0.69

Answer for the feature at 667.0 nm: C IV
